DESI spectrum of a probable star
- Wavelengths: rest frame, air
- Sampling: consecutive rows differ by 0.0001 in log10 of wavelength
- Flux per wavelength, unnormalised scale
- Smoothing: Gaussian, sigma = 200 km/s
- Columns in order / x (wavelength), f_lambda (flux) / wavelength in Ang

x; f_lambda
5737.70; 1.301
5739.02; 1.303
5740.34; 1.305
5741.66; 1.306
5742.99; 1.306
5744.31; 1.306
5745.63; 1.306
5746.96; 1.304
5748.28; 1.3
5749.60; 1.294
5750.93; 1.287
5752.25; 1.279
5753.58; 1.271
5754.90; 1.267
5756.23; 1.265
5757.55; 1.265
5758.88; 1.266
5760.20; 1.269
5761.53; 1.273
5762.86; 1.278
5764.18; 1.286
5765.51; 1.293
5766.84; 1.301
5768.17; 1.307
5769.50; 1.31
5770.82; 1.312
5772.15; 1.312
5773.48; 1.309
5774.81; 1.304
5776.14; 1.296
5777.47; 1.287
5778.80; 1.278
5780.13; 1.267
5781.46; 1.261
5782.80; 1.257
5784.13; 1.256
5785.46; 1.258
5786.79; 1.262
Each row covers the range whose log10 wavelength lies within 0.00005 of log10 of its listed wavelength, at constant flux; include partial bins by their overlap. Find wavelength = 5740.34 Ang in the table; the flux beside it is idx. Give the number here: 1.305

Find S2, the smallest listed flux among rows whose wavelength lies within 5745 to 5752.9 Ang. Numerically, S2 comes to 1.279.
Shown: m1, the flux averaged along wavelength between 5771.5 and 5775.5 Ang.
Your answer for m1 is 1.31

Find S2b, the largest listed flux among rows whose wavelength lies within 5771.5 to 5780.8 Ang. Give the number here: 1.312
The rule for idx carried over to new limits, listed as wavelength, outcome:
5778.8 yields 1.278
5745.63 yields 1.306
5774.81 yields 1.304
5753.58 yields 1.271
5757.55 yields 1.265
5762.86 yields 1.278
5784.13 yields 1.256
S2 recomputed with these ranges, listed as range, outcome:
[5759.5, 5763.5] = 1.269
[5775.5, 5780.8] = 1.267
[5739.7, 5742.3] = 1.305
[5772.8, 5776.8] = 1.296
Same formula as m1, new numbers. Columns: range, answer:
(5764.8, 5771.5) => 1.3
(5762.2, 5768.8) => 1.29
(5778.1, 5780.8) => 1.27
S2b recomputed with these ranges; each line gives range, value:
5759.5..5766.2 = 1.293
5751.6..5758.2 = 1.279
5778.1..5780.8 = 1.278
